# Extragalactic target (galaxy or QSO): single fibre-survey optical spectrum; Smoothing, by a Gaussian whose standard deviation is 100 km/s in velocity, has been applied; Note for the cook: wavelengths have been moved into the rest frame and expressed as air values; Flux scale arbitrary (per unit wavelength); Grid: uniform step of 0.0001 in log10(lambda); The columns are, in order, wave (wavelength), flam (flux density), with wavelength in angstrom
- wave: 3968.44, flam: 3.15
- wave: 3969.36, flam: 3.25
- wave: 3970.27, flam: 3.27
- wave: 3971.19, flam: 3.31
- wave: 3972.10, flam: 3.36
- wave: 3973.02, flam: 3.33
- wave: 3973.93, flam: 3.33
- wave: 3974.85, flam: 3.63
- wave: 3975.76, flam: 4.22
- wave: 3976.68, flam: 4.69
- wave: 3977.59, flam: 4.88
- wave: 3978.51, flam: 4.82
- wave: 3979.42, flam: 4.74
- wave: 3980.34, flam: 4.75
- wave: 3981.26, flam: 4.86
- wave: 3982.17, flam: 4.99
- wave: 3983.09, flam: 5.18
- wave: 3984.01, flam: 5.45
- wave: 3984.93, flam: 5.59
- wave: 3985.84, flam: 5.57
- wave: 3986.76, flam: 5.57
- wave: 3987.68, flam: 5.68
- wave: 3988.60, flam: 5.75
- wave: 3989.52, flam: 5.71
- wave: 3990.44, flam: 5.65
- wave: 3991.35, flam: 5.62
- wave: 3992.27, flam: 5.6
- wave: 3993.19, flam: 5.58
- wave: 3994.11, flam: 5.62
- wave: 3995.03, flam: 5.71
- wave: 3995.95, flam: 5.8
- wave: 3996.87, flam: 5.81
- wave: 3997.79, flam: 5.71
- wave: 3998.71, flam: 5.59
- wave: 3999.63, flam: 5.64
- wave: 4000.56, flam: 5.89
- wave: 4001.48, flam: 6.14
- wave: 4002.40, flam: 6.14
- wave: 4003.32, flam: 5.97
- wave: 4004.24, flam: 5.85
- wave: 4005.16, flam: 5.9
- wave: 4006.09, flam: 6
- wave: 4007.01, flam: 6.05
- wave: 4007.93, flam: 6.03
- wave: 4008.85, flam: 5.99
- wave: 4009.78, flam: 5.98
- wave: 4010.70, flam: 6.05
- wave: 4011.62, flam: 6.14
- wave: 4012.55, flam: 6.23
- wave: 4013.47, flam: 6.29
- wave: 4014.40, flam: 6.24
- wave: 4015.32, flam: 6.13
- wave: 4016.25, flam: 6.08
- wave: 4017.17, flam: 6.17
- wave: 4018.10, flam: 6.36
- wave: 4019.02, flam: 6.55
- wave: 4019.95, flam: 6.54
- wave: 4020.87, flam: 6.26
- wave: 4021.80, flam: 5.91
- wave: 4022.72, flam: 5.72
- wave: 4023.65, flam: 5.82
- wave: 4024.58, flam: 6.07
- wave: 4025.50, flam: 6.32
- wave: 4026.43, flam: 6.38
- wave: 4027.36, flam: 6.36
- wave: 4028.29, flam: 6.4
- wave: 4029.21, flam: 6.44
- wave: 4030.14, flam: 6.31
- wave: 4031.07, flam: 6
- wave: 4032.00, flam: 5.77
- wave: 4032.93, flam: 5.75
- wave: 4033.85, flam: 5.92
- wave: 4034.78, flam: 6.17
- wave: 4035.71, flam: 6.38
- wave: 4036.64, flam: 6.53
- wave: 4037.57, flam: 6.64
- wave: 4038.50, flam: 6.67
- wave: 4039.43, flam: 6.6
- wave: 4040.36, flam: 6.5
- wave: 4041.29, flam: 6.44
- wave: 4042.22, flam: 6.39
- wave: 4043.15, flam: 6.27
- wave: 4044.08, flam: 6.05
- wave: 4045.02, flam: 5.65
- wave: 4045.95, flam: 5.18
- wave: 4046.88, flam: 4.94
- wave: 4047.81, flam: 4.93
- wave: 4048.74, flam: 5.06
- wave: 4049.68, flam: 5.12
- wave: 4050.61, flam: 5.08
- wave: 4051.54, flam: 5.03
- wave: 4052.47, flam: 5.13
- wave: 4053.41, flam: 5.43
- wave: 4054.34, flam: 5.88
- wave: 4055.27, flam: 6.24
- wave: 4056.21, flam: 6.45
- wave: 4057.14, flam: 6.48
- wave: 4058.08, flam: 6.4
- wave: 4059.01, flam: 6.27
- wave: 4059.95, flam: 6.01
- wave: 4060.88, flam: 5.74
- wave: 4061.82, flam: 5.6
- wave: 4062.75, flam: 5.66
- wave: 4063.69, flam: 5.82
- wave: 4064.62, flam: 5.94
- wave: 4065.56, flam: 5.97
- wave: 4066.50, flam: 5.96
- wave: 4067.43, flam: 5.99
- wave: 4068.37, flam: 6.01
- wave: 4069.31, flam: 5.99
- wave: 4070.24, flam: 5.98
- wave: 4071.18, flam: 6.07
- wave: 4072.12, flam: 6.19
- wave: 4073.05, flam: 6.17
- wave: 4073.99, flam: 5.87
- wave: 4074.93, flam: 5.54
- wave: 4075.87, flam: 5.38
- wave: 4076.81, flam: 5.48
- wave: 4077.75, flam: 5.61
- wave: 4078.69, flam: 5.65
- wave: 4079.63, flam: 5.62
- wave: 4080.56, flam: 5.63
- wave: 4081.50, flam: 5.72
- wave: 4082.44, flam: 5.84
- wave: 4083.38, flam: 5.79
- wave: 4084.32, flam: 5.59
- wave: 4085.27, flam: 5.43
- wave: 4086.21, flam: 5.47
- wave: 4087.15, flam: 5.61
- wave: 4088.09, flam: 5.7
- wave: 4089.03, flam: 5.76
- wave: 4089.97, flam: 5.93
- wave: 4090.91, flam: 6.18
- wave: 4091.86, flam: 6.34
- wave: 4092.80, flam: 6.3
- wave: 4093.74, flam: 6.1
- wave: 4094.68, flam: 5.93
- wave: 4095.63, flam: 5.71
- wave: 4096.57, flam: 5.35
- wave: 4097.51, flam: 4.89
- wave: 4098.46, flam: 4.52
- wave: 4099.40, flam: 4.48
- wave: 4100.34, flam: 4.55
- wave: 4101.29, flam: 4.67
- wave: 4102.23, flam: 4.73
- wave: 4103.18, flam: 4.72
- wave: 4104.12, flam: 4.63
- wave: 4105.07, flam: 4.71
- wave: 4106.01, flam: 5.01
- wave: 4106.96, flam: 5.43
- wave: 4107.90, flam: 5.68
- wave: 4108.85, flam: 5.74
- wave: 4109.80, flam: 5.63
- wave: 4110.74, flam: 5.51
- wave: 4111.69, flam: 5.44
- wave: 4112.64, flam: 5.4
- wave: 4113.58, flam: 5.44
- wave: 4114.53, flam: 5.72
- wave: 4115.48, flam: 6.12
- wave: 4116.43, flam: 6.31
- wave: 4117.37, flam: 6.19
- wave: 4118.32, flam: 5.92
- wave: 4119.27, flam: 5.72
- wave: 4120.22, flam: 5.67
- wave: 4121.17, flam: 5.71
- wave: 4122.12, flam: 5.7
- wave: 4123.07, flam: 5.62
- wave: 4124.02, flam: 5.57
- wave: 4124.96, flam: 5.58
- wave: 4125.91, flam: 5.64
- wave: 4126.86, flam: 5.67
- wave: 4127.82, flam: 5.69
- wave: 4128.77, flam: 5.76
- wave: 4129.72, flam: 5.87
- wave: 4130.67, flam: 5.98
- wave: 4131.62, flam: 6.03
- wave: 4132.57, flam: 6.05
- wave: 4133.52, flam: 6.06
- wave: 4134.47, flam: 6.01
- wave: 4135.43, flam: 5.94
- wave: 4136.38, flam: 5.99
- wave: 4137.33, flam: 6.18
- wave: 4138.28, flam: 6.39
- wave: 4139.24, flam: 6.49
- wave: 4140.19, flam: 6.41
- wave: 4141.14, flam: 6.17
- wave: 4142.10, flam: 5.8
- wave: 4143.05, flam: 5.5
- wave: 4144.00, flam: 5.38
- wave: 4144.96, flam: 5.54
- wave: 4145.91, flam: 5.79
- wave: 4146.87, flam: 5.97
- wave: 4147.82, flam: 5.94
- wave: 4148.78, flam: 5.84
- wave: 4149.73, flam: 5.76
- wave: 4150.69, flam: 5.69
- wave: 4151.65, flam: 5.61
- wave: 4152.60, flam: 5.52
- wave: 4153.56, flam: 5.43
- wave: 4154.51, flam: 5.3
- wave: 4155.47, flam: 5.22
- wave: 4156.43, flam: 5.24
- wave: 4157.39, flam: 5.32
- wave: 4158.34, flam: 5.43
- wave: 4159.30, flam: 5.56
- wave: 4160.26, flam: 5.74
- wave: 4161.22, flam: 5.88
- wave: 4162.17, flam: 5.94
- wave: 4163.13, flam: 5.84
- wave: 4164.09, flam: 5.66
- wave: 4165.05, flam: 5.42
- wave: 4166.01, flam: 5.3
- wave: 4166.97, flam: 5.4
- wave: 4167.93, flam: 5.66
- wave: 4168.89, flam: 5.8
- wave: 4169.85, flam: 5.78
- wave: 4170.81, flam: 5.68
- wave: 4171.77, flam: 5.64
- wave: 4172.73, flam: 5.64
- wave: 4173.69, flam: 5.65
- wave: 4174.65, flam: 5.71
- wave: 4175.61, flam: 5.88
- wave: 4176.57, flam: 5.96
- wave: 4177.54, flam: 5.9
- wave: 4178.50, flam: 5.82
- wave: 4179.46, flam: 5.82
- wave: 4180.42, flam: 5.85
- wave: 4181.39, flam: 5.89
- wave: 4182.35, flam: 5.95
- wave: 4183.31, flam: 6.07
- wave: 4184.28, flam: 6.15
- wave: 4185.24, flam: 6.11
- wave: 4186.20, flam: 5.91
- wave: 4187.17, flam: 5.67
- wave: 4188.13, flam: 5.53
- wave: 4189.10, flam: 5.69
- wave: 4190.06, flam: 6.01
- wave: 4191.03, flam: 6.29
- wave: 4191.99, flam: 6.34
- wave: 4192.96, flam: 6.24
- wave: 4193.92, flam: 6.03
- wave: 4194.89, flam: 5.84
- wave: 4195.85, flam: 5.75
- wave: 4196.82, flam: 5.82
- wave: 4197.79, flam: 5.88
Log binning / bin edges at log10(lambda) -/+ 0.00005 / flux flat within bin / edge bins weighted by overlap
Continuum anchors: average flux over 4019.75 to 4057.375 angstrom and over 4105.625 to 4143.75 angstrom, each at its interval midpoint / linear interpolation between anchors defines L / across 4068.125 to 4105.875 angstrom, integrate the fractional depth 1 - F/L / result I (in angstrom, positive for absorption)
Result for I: 2.25 angstrom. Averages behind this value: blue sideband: 5.97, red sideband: 5.82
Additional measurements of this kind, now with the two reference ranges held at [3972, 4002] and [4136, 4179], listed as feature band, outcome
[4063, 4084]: -1.39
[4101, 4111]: 0.78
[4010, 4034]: -3.91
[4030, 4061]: -3.16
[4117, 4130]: -0.26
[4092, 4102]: 0.47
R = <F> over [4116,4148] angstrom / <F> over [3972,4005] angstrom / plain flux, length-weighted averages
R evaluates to 1.12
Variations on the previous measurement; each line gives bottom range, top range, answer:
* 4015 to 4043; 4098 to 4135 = 0.88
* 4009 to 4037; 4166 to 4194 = 0.95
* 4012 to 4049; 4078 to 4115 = 0.89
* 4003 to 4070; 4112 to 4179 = 0.96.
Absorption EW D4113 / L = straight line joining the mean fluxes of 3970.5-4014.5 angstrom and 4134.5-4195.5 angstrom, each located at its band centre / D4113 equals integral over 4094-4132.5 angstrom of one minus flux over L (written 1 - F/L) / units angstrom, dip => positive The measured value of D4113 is 1.32 angstrom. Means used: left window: 5.37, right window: 5.8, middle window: 5.48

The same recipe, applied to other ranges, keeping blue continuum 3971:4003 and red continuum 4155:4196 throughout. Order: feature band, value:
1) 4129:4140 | -0.9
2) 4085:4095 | -0.7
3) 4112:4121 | -0.4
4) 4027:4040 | -2.4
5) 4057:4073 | -1.7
